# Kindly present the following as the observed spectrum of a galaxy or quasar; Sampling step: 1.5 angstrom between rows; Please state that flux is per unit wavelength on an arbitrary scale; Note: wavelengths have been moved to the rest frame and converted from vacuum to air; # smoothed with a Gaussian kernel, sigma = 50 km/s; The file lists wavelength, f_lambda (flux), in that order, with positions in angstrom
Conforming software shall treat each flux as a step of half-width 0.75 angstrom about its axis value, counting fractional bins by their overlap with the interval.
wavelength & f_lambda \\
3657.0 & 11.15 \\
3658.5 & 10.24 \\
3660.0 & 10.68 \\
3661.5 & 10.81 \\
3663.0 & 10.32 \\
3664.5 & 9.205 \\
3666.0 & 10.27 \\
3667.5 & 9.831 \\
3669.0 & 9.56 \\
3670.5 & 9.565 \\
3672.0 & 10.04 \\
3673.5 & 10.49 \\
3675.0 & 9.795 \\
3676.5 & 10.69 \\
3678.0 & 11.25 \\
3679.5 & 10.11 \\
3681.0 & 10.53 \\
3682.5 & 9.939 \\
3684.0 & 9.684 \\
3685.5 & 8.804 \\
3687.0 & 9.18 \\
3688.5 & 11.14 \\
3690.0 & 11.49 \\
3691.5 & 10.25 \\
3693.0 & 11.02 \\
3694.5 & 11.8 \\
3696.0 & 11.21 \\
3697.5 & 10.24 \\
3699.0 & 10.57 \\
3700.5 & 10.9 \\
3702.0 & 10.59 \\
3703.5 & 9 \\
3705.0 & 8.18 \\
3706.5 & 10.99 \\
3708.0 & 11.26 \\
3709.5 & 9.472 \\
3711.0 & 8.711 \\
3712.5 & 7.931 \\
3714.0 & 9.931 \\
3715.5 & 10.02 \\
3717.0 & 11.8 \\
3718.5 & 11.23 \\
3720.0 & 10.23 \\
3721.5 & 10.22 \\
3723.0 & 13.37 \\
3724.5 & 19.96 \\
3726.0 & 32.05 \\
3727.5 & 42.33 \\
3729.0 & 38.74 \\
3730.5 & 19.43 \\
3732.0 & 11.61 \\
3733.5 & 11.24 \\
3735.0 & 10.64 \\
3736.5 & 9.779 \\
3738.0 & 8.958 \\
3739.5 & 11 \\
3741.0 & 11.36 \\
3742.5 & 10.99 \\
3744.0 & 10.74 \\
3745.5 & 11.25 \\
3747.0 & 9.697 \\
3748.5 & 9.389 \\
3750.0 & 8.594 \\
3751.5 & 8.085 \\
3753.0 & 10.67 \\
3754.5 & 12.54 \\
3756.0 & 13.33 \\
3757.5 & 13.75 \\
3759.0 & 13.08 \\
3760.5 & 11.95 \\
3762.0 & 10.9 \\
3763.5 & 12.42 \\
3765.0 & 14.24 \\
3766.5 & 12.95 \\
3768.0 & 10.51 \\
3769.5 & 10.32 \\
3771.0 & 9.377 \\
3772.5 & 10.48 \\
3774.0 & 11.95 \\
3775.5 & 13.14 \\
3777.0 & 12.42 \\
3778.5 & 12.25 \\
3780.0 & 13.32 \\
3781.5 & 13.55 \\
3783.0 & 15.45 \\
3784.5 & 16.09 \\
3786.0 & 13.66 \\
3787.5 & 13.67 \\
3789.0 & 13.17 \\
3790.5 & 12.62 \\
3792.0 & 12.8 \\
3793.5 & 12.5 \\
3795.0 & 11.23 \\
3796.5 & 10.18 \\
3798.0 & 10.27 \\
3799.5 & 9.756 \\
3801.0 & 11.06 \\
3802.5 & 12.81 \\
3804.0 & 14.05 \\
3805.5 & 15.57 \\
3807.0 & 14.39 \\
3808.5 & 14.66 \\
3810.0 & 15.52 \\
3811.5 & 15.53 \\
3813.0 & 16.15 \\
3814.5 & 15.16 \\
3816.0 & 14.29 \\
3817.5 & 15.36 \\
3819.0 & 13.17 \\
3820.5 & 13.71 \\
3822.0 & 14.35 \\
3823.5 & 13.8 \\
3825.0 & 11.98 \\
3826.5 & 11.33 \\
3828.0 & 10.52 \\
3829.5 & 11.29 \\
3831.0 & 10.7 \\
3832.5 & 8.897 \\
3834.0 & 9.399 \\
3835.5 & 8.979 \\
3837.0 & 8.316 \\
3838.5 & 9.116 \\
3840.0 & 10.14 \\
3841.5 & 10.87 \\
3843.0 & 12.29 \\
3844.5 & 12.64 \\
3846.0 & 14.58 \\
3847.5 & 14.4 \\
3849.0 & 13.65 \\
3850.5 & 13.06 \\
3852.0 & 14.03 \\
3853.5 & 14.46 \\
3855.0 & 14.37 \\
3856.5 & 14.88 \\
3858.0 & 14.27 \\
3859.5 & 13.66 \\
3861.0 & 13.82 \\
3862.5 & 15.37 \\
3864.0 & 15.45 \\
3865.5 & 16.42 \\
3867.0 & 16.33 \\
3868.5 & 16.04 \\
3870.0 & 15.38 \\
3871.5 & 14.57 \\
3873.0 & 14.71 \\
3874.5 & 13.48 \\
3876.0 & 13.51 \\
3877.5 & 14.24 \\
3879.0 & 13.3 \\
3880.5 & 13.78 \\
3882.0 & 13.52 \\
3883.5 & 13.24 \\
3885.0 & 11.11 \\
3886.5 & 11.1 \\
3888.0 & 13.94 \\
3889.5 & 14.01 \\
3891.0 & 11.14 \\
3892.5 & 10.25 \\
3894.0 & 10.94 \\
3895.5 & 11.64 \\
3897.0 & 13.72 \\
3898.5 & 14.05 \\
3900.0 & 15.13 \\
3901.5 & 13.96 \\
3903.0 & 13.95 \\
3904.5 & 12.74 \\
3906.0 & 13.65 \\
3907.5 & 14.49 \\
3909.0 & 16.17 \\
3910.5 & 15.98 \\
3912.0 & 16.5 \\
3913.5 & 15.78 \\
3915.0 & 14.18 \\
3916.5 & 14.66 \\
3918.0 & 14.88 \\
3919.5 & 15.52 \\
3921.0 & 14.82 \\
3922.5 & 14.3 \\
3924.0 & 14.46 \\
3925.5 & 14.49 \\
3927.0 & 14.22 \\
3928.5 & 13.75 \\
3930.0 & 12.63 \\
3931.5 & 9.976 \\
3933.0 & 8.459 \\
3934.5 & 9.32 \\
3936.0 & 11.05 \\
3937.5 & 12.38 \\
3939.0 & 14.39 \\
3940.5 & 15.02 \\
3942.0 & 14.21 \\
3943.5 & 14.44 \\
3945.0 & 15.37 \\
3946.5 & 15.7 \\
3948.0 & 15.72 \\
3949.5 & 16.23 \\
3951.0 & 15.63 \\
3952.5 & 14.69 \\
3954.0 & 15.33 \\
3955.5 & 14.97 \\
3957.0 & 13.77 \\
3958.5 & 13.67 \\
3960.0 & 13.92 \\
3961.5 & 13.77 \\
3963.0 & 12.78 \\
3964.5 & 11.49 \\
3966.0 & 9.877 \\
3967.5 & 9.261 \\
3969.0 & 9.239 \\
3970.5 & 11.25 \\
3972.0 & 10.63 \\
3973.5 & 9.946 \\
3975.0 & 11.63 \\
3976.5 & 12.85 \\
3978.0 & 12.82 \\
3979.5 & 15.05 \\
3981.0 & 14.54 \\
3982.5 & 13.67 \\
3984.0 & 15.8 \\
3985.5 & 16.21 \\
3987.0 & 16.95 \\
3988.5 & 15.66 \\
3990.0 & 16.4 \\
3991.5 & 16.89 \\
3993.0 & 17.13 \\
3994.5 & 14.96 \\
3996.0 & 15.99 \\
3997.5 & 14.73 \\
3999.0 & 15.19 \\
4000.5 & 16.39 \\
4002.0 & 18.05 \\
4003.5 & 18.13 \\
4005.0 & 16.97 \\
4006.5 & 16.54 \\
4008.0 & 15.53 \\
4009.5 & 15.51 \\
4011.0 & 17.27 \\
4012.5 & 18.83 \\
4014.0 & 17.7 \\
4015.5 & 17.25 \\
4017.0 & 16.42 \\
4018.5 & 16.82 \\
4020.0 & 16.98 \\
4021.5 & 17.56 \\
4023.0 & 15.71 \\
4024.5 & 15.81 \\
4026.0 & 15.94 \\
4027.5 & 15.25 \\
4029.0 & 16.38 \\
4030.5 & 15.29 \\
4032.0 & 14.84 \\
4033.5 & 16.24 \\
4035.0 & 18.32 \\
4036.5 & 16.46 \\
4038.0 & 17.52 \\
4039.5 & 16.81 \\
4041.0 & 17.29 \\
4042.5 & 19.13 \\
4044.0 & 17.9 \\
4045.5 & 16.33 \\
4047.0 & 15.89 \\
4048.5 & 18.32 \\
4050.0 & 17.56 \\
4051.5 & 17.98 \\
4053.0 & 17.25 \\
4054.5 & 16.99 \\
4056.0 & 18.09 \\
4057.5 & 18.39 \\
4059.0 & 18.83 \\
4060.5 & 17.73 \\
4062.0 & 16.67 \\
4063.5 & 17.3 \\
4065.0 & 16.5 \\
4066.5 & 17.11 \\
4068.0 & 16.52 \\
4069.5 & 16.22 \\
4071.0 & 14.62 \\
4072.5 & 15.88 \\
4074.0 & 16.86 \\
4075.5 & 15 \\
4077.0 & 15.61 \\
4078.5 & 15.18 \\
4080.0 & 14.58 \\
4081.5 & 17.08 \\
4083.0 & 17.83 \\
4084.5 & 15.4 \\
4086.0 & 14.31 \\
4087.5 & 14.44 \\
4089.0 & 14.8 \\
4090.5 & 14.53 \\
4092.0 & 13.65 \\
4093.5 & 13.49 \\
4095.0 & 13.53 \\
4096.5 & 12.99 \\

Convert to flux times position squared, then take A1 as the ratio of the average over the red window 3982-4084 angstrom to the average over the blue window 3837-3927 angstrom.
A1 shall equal 1.30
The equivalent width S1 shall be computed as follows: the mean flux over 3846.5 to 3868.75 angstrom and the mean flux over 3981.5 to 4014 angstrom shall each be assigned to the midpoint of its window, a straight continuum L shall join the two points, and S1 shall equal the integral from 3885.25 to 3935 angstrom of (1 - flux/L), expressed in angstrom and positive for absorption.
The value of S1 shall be 5.9 angstrom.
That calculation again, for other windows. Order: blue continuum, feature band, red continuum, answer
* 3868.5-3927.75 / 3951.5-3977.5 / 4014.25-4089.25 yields 4.70 angstrom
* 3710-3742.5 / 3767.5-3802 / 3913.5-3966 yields 6.03 angstrom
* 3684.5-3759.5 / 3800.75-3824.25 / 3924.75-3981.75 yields -3.10 angstrom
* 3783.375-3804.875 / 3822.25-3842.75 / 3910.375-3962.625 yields 3.75 angstrom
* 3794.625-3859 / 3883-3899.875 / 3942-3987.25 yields 0.92 angstrom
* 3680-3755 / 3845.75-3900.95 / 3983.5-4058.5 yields 2.98 angstrom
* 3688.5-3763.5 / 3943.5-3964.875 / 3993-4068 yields 1.70 angstrom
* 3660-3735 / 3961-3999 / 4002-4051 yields 6.15 angstrom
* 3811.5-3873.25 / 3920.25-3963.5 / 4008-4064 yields 4.00 angstrom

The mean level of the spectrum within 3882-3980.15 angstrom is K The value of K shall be 13.3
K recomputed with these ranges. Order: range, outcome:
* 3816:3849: 11.8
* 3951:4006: 14.2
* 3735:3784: 11.5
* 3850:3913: 14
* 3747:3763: 11.2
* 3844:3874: 14.6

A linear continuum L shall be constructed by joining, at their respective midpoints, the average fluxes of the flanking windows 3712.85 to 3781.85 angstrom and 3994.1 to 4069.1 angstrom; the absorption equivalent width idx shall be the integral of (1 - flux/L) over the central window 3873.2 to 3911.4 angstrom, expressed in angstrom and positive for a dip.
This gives 4.5 angstrom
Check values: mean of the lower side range 13.4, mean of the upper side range 16.9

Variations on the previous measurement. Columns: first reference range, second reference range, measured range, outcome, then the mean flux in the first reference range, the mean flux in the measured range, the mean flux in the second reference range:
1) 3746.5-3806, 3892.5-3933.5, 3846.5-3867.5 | -2.28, 12.1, 14.6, 13.9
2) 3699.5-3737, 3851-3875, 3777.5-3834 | 6.17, 14.4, 13.1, 14.8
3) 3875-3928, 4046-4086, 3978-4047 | -2.83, 13.8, 16.4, 16.7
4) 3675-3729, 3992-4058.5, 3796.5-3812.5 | 0.72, 12.5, 13.3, 16.8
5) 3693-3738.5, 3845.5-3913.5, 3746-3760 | 2.80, 13.7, 11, 14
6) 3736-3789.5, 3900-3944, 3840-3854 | -0.28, 11.8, 13.1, 13.8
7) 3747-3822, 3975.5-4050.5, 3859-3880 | -1.04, 12.7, 14.7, 16.3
